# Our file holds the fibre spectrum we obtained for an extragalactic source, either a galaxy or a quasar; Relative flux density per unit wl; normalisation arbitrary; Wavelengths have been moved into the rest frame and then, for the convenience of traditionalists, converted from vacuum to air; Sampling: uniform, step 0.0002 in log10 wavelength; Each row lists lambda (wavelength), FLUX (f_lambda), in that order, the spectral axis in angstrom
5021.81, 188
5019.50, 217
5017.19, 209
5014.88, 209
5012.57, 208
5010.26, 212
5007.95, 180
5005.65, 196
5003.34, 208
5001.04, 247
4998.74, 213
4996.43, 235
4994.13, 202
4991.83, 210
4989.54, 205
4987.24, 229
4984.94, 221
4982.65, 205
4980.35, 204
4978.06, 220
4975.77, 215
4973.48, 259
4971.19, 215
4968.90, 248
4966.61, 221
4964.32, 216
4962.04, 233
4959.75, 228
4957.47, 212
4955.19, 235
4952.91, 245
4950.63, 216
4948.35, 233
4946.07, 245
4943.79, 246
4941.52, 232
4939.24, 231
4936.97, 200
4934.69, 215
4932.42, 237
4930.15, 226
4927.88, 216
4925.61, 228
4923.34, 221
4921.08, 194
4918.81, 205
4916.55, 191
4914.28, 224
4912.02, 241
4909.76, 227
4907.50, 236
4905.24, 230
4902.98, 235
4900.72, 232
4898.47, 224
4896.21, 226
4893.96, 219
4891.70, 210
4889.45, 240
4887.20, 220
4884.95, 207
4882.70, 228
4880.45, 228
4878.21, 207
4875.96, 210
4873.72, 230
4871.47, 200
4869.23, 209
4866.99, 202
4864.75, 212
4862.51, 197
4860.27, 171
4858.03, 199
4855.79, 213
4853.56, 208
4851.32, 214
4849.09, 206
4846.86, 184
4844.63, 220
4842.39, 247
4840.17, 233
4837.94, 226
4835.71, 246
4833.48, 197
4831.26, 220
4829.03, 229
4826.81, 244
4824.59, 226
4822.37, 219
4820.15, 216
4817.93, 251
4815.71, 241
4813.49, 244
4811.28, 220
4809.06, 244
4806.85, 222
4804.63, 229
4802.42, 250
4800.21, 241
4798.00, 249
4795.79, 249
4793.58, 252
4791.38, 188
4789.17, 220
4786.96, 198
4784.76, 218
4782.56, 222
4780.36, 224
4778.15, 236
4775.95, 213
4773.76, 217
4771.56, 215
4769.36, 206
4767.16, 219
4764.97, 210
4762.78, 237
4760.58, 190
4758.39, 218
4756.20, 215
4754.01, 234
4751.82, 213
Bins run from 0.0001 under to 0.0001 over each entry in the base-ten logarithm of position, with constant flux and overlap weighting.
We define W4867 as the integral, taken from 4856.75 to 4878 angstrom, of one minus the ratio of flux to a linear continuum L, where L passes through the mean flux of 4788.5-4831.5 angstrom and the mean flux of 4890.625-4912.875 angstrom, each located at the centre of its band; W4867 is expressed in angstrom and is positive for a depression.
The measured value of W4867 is 2.4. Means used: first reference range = 233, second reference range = 228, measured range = 204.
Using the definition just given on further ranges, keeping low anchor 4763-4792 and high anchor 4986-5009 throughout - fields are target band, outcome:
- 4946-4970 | -1.8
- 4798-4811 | -1.3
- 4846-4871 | 1.5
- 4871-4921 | -1.7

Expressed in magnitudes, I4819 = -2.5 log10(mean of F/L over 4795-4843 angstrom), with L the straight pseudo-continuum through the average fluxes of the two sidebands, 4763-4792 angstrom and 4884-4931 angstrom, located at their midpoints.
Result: -0.08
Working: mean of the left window 215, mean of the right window 222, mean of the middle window 234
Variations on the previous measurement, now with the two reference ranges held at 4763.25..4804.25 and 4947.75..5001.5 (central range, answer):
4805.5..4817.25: -0.05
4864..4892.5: 0.04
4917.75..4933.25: 0.03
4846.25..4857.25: 0.09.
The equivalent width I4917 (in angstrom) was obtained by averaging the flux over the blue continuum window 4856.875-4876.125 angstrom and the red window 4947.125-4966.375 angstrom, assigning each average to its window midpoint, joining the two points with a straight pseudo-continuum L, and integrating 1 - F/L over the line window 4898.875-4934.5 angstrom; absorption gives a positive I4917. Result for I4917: -1.1 angstrom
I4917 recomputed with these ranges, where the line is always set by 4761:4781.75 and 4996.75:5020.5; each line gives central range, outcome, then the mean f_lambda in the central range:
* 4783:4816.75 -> -2.0 angstrom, 231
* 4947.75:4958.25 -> -0.8 angstrom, 229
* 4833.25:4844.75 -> -0.8 angstrom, 231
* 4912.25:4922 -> 0.3 angstrom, 207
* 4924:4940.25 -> -0.6 angstrom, 222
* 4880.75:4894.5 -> -0.4 angstrom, 221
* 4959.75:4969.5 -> -0.7 angstrom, 228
